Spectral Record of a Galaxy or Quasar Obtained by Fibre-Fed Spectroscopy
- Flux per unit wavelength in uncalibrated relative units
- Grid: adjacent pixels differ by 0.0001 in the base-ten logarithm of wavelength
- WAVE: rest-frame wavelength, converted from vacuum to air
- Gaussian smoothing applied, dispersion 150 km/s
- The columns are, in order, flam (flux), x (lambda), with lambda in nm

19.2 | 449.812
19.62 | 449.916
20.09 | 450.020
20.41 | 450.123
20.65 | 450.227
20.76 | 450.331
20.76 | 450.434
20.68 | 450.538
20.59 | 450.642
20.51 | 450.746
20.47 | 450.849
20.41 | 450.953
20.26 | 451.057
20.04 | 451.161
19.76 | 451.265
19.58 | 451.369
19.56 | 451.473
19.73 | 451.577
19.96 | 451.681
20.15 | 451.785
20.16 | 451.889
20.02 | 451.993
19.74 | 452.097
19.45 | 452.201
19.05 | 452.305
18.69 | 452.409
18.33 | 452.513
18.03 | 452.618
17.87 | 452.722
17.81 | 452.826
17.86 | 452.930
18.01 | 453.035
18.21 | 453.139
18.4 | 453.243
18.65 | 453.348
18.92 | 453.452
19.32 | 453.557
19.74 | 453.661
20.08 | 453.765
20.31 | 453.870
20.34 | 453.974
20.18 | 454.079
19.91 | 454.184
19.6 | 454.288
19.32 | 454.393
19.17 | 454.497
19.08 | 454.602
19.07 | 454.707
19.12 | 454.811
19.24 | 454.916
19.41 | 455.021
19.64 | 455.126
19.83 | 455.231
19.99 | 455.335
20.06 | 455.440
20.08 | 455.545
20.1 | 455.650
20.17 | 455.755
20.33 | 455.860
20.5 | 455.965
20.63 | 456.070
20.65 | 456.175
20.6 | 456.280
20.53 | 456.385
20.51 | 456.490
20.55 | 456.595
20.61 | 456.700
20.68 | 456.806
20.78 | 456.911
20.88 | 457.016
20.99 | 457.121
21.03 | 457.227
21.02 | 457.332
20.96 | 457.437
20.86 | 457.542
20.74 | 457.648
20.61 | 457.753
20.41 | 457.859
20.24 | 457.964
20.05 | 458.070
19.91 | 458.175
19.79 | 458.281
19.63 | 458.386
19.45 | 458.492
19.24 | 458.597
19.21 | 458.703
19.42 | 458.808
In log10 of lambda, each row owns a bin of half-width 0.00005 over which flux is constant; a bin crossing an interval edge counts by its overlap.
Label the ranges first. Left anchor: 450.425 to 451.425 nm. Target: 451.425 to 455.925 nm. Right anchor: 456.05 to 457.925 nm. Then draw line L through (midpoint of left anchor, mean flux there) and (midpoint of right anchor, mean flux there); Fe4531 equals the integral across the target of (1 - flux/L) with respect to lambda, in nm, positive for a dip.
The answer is 0.24 nm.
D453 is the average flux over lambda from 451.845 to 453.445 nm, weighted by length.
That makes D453 18.7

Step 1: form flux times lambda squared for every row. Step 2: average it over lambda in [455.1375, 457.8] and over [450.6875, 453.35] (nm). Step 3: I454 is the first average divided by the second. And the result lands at 1.1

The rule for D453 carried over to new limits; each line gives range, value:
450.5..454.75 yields 19.4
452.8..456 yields 19.4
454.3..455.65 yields 19.5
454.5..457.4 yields 20.2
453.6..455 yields 19.6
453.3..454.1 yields 19.7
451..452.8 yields 19.4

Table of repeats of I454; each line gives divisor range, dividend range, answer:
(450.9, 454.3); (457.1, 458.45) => 1.08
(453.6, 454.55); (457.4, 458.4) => 1.04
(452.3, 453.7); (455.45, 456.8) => 1.12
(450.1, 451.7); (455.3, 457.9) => 1.04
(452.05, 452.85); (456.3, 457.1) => 1.13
